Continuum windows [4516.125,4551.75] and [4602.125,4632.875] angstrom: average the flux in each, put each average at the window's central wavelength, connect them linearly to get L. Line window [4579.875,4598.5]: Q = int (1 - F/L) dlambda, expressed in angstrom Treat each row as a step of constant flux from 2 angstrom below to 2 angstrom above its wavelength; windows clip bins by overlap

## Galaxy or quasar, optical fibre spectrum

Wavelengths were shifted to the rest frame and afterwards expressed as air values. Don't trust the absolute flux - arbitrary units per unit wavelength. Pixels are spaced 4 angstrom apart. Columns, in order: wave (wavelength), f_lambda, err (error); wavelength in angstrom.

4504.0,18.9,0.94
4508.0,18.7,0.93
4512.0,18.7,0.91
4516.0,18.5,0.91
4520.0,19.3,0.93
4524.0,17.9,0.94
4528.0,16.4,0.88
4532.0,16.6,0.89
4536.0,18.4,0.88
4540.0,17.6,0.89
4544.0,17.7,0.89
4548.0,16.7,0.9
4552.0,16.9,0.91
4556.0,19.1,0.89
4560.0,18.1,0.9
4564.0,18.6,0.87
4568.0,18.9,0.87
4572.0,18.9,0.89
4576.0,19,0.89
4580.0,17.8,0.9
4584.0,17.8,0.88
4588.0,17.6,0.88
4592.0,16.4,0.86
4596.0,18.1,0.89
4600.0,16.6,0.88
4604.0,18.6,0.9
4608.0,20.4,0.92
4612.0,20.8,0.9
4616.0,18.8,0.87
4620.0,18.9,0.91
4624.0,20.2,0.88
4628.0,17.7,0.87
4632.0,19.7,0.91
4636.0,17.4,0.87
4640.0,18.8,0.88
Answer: 1.3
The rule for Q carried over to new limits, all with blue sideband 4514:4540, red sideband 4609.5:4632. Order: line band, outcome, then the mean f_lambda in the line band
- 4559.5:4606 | 1.71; 18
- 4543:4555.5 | 0.62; 17.3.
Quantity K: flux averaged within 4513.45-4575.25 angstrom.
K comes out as 18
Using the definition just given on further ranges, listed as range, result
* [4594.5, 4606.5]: 17.9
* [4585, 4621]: 18.4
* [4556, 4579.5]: 18.7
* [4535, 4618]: 18.2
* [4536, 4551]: 17.4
